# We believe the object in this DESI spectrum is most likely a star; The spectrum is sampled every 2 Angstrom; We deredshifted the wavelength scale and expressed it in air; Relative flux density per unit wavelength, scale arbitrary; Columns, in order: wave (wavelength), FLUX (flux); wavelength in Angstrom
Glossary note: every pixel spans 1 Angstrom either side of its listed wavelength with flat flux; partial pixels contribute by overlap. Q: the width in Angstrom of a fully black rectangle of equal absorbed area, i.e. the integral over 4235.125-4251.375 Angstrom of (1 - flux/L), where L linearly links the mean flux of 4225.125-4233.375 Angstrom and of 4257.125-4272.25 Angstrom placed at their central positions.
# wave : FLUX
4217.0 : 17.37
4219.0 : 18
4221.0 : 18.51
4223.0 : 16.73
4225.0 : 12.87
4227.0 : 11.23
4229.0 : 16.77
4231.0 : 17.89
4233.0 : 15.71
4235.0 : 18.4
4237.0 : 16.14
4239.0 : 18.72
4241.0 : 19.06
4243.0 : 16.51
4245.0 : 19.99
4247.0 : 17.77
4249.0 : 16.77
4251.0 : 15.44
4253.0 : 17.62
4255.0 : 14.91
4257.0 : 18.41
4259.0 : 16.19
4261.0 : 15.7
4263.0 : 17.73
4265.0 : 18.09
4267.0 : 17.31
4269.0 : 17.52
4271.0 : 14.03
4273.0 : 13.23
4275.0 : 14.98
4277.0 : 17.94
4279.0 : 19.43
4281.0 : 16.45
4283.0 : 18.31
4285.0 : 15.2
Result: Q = -2.0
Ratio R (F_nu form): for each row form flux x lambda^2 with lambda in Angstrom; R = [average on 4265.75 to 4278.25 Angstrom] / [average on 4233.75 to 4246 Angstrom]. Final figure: 0.90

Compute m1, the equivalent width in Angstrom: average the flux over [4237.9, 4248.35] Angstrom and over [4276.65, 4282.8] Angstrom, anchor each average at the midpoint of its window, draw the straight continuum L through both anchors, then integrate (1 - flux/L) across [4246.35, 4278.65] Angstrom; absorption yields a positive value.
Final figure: 2.9 Angstrom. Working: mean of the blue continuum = 18.3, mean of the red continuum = 18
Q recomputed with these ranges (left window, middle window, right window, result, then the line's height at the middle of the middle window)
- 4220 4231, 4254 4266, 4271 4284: -0.5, 16.2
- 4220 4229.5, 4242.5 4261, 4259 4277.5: -1.4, 15.8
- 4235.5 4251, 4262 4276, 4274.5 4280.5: 1.2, 17.6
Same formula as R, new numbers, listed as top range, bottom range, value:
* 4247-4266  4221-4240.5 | 1.05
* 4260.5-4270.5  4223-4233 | 1.17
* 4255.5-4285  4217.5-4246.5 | 1.01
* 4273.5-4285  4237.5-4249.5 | 0.96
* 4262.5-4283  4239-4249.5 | 0.93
